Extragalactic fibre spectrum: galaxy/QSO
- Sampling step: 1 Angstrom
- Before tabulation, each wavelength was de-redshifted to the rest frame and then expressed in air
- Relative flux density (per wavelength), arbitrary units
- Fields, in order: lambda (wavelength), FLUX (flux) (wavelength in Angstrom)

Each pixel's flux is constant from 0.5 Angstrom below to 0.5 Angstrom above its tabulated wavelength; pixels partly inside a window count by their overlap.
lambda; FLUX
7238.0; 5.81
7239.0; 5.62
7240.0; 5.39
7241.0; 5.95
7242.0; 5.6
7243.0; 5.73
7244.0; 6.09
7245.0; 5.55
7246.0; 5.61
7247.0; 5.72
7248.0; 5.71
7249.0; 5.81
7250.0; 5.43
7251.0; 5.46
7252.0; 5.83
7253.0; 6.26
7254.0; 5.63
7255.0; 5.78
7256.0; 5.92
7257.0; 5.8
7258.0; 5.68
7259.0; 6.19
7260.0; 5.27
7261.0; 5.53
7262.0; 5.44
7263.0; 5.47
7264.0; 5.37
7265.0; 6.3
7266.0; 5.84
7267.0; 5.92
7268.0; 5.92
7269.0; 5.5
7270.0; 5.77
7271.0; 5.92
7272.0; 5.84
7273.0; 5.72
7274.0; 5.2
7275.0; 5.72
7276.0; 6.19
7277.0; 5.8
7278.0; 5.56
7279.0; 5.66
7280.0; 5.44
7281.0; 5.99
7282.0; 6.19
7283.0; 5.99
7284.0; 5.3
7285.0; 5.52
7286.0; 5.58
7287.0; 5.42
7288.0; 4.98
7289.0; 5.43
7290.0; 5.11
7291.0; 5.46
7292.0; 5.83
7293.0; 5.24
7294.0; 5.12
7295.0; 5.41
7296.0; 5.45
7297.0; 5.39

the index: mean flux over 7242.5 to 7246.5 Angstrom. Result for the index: 5.75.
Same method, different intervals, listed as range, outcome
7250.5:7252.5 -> 5.64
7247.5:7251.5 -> 5.6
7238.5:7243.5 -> 5.66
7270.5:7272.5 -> 5.88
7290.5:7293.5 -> 5.51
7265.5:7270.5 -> 5.79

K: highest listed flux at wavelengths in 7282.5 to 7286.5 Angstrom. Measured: 5.99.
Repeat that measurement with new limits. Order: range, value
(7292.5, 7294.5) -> 5.24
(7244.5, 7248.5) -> 5.72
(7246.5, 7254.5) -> 6.26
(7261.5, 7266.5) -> 6.3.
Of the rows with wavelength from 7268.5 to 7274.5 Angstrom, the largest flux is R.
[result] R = 5.92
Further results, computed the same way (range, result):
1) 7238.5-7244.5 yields 6.09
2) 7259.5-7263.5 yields 5.53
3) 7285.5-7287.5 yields 5.58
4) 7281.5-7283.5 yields 6.19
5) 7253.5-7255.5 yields 5.78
